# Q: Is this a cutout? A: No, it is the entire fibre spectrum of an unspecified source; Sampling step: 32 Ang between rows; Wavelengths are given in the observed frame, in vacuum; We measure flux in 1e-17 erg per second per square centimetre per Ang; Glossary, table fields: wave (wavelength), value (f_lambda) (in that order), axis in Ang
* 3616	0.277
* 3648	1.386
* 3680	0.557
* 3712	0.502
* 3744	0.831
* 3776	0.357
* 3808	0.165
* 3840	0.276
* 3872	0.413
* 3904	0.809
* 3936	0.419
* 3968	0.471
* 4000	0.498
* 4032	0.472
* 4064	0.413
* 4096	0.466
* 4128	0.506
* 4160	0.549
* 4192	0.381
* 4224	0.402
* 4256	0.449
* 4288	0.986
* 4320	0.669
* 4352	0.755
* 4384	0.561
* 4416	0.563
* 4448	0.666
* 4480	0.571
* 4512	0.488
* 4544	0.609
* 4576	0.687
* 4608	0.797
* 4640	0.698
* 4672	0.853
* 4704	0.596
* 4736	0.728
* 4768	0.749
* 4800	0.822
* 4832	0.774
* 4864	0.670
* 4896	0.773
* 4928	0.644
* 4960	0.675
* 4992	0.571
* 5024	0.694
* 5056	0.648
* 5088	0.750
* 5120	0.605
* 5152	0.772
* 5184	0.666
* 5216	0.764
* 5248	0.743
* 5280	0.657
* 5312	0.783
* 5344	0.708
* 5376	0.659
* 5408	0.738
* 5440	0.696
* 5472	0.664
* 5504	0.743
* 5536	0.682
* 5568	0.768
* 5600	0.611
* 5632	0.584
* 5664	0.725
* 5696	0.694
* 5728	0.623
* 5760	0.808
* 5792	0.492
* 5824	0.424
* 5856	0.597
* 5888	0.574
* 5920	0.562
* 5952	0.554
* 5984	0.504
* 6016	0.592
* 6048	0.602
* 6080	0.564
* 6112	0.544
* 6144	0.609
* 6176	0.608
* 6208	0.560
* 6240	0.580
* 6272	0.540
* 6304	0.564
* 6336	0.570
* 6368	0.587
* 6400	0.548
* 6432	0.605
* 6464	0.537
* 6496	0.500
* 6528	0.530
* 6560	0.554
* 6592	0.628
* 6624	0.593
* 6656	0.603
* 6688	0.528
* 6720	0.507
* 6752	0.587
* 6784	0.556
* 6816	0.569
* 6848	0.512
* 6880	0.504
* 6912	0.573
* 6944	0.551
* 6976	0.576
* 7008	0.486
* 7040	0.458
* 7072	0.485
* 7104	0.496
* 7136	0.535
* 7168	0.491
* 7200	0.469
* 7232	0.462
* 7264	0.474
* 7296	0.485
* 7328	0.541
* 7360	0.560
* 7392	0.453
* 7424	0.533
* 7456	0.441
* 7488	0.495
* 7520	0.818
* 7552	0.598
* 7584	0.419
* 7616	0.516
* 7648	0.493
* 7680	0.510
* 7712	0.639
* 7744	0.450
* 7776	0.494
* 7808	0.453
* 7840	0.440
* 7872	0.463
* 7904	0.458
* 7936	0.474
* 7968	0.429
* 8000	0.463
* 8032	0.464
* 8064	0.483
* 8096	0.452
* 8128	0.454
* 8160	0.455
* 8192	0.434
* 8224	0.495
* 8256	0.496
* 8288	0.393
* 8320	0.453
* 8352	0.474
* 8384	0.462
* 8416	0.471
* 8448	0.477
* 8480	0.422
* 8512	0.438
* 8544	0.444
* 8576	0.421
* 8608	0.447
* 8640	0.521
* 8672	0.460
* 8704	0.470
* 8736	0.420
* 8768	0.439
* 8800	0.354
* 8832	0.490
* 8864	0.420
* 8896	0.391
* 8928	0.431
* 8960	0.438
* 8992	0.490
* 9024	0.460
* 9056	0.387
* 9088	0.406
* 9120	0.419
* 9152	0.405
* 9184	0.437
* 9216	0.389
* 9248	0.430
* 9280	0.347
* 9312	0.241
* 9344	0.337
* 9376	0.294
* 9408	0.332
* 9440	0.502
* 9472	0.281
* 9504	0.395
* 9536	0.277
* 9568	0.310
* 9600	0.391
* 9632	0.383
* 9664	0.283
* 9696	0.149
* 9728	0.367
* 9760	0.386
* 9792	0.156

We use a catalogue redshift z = 0.148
